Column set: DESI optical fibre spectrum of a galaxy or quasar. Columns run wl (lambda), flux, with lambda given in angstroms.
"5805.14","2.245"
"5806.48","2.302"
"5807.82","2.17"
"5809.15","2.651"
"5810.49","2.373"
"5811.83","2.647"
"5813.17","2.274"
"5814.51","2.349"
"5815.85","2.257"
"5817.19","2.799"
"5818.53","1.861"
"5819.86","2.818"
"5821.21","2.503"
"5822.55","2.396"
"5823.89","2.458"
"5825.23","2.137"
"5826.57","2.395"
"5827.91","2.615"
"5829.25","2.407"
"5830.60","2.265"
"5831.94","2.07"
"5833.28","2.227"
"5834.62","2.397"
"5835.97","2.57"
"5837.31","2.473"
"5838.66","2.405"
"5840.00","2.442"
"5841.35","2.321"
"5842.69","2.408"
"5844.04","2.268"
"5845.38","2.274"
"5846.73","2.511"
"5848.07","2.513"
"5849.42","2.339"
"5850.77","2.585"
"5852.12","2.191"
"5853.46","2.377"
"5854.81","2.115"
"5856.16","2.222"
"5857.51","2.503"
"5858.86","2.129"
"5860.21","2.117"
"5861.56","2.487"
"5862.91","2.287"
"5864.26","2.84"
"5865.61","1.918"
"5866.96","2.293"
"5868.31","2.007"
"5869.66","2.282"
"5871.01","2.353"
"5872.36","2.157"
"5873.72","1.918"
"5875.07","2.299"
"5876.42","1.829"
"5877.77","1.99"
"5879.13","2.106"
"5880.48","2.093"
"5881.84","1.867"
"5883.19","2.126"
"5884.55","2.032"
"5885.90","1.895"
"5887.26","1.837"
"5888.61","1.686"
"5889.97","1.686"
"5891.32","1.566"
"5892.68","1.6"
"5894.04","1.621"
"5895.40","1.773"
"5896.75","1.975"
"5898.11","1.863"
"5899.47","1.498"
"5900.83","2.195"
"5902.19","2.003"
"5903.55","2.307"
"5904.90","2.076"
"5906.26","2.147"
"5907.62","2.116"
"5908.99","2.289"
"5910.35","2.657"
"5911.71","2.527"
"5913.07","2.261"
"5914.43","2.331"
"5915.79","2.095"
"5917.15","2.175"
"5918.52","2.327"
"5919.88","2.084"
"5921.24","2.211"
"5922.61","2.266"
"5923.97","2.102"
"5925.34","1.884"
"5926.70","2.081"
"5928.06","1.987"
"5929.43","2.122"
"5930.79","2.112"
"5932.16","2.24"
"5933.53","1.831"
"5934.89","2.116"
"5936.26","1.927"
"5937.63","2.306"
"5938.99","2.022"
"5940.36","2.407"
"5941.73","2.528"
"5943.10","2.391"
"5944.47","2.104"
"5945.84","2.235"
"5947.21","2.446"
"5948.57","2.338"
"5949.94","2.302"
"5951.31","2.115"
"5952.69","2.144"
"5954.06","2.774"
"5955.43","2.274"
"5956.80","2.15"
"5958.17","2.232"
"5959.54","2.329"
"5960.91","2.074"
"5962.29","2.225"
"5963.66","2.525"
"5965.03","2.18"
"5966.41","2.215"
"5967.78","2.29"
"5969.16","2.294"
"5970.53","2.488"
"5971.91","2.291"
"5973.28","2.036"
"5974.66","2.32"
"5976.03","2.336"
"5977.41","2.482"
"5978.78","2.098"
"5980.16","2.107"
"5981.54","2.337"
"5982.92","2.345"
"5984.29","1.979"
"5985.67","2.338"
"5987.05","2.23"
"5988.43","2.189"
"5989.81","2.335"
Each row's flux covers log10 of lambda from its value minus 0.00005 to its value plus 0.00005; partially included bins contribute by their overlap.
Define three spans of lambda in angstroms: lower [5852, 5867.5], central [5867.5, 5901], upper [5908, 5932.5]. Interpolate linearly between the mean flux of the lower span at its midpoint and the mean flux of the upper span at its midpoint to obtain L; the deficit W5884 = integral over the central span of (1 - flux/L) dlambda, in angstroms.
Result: 4.9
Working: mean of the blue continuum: 2.29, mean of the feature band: 1.93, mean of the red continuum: 2.21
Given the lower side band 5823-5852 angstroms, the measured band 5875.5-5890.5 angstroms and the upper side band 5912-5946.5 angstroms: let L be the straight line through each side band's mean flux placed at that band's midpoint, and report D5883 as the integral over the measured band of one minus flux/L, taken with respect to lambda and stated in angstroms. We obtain 2.3 angstroms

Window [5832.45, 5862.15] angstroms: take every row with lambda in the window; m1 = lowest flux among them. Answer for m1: 2.115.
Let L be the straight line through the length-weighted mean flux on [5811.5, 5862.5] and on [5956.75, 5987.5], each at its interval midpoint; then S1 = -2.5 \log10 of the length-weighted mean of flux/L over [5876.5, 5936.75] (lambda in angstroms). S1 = 0.14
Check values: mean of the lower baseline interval 2.37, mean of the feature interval 2.04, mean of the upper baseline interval 2.26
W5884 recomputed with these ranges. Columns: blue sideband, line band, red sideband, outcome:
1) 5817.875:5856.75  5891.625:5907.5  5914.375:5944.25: 2.21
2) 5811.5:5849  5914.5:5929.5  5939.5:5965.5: 1.26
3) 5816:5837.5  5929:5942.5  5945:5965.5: 0.83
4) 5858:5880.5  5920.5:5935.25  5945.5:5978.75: 1.10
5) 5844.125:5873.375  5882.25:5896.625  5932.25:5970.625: 3.12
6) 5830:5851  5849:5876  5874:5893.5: -1.69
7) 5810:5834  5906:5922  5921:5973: -0.04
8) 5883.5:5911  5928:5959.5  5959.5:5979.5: -1.03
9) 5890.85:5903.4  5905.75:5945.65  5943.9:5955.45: -2.33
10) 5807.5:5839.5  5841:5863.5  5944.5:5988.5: 0.39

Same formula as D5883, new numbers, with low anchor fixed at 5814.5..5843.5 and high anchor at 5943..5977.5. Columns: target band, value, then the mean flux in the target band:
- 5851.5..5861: 0.5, 2.24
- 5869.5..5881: 1.2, 2.11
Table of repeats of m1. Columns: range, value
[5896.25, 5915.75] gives 1.498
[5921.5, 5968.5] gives 1.831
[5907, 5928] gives 1.884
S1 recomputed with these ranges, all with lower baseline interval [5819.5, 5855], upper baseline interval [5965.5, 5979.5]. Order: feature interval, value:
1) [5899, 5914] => 0.06 mag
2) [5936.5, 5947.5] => 0.01 mag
